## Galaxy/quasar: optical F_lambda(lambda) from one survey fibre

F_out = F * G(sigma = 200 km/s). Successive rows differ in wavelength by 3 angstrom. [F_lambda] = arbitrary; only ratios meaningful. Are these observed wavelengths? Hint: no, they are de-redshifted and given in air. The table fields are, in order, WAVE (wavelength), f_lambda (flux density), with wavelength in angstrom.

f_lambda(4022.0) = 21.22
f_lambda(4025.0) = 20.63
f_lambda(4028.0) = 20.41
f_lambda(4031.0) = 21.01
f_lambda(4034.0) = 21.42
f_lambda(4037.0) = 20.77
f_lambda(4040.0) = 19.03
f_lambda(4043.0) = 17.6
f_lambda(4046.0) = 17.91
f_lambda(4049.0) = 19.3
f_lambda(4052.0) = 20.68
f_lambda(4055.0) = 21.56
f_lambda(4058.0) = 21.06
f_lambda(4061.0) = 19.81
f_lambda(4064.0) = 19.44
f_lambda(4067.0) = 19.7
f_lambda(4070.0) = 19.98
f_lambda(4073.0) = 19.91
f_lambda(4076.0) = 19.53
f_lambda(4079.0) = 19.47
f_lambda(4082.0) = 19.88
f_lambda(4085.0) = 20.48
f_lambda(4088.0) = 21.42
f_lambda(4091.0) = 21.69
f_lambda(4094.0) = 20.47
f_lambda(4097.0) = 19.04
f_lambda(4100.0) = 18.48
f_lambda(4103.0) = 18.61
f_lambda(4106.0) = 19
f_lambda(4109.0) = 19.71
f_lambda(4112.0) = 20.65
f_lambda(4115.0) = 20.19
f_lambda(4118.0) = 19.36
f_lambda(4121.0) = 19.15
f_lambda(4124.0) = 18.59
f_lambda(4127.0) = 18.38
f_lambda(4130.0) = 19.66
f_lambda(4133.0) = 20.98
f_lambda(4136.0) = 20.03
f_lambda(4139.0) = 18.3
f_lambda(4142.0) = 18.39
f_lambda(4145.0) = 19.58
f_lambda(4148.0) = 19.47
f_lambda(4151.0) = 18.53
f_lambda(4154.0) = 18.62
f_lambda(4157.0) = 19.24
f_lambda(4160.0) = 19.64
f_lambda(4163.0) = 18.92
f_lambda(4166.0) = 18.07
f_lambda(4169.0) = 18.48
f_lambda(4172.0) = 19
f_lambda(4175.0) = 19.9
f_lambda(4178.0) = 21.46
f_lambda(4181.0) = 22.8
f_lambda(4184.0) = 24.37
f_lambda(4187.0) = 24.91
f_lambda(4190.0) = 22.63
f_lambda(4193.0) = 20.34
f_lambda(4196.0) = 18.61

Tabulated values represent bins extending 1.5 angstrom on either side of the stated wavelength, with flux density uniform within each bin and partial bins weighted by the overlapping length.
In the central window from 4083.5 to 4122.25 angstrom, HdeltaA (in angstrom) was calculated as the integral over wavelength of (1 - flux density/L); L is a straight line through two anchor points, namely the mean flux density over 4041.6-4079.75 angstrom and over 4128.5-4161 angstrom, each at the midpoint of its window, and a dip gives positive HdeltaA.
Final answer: -0.73 angstrom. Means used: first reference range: 19.7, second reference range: 19.3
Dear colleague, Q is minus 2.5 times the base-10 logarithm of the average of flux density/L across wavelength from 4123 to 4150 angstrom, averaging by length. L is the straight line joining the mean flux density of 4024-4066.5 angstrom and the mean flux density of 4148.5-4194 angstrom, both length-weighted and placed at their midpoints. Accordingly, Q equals 0.06 mag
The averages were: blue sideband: 20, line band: 19.3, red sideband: 20.4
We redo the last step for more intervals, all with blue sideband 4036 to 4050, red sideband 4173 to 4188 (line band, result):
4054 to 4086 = -0.03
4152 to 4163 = 0.15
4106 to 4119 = 0.04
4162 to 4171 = 0.19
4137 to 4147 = 0.14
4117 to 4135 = 0.09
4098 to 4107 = 0.10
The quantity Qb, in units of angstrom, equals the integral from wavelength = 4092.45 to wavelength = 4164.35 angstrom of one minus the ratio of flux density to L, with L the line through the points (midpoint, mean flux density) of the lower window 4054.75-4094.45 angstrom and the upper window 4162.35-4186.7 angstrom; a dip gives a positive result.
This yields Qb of 4.1 angstrom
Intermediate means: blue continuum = 20.3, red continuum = 20.6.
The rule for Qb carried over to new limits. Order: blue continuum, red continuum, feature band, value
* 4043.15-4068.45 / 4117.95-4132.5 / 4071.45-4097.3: -1.0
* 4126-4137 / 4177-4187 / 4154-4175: 3.0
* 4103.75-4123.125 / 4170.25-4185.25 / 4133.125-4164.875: 2.2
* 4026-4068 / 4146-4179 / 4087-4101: -0.4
